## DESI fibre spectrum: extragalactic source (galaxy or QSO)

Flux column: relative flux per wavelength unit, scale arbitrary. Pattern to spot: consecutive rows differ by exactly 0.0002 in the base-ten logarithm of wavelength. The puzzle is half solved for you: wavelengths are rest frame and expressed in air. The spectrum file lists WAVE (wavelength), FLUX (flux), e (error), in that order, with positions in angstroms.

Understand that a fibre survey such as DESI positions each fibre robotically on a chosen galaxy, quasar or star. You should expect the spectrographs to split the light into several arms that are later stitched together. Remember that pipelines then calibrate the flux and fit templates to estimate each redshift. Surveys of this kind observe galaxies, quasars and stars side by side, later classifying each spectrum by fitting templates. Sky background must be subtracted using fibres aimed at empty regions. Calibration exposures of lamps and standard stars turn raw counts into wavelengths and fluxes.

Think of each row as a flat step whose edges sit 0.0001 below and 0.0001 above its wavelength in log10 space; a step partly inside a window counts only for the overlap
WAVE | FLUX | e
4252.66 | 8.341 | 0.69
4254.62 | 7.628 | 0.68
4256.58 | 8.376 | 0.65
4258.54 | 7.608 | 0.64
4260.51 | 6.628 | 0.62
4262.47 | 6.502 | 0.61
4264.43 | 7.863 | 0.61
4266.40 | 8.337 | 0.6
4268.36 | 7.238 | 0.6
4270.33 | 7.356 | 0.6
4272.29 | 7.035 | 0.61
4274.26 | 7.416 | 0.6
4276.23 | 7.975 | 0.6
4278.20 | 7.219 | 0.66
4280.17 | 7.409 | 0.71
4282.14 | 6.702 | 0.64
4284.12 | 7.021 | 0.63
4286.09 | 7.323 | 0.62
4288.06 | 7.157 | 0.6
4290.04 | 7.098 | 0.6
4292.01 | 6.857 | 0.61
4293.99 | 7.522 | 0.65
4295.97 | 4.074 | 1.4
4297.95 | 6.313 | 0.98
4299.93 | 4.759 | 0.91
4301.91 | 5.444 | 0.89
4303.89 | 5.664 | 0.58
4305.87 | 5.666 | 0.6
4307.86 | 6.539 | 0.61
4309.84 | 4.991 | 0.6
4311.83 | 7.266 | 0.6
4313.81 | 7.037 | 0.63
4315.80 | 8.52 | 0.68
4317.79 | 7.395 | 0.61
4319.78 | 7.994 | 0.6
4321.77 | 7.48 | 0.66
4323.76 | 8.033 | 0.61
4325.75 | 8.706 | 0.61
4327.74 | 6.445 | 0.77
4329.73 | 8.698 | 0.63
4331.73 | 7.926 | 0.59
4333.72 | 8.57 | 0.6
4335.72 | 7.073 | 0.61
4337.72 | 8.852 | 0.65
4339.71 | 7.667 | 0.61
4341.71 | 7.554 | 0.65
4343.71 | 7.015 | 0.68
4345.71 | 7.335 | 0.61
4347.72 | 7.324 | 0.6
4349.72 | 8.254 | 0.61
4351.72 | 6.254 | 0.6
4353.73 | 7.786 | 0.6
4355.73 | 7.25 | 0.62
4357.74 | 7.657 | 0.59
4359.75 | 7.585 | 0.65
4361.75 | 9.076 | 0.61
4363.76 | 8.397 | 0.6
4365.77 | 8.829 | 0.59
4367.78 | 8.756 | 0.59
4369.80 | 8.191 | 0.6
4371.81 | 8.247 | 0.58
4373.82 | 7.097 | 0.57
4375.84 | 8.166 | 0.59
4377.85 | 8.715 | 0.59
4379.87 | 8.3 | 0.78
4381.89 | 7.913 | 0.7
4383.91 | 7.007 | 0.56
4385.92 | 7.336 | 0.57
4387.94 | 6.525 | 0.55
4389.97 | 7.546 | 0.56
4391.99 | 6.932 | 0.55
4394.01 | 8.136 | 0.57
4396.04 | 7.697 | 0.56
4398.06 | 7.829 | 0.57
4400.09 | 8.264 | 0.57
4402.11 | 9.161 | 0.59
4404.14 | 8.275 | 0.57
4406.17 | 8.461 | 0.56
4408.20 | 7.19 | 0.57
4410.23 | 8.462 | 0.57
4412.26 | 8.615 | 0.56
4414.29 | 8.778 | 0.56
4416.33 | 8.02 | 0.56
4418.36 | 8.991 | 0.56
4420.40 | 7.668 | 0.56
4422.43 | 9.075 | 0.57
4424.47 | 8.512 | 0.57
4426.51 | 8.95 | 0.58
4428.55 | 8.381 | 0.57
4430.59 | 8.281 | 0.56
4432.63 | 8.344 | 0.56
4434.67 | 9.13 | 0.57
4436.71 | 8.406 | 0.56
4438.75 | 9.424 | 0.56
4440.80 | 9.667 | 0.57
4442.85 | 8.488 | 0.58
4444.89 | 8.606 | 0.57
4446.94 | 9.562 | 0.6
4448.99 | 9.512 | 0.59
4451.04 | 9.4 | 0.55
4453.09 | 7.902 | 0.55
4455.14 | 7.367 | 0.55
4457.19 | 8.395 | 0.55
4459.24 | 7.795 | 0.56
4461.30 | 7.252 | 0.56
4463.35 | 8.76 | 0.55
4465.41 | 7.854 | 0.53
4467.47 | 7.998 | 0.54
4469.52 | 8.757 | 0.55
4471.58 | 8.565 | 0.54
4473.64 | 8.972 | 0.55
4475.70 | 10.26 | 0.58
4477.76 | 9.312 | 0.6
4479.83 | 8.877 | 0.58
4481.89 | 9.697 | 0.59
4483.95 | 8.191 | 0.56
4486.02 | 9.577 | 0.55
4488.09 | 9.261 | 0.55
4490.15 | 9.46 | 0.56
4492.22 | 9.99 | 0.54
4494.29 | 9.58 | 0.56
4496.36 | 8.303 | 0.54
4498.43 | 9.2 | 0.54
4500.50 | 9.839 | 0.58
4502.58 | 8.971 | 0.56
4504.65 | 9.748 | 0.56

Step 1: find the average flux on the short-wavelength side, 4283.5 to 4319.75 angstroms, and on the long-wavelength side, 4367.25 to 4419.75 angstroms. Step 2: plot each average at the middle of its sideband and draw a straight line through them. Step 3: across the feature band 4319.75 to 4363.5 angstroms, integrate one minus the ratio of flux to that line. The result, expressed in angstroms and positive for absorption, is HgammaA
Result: -3.65 angstroms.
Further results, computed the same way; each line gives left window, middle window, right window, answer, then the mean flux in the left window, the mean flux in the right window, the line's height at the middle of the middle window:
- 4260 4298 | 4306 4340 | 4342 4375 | -0.28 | 7.08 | 7.81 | 7.48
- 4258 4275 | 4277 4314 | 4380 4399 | 4.72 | 7.32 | 7.47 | 7.36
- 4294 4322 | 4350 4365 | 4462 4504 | -1.30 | 6.38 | 9.06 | 7.14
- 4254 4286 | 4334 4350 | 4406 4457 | 0.57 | 7.39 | 8.61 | 7.93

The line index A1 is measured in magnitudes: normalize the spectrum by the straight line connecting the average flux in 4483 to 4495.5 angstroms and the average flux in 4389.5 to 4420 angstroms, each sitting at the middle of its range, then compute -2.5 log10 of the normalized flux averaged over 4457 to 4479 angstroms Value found 0.06 mag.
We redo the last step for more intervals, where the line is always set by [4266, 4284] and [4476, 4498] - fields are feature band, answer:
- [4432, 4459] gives 0.01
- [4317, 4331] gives 0.00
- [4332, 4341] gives -0.02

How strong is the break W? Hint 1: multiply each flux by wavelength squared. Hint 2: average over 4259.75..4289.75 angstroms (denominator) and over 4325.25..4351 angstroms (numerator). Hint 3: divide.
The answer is 1.1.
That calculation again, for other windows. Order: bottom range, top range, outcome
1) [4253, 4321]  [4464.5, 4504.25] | 1.43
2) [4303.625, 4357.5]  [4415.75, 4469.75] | 1.21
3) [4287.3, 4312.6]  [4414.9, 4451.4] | 1.54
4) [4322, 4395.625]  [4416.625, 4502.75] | 1.18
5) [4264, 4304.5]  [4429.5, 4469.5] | 1.35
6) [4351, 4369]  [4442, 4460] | 1.12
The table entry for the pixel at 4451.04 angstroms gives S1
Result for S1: 9.4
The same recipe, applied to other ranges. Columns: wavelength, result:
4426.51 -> 8.95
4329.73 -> 8.698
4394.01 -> 8.136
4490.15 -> 9.46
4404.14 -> 8.275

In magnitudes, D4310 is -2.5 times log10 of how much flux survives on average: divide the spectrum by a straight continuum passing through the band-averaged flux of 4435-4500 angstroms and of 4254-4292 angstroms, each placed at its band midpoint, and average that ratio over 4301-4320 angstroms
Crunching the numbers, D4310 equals 0.16 mag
